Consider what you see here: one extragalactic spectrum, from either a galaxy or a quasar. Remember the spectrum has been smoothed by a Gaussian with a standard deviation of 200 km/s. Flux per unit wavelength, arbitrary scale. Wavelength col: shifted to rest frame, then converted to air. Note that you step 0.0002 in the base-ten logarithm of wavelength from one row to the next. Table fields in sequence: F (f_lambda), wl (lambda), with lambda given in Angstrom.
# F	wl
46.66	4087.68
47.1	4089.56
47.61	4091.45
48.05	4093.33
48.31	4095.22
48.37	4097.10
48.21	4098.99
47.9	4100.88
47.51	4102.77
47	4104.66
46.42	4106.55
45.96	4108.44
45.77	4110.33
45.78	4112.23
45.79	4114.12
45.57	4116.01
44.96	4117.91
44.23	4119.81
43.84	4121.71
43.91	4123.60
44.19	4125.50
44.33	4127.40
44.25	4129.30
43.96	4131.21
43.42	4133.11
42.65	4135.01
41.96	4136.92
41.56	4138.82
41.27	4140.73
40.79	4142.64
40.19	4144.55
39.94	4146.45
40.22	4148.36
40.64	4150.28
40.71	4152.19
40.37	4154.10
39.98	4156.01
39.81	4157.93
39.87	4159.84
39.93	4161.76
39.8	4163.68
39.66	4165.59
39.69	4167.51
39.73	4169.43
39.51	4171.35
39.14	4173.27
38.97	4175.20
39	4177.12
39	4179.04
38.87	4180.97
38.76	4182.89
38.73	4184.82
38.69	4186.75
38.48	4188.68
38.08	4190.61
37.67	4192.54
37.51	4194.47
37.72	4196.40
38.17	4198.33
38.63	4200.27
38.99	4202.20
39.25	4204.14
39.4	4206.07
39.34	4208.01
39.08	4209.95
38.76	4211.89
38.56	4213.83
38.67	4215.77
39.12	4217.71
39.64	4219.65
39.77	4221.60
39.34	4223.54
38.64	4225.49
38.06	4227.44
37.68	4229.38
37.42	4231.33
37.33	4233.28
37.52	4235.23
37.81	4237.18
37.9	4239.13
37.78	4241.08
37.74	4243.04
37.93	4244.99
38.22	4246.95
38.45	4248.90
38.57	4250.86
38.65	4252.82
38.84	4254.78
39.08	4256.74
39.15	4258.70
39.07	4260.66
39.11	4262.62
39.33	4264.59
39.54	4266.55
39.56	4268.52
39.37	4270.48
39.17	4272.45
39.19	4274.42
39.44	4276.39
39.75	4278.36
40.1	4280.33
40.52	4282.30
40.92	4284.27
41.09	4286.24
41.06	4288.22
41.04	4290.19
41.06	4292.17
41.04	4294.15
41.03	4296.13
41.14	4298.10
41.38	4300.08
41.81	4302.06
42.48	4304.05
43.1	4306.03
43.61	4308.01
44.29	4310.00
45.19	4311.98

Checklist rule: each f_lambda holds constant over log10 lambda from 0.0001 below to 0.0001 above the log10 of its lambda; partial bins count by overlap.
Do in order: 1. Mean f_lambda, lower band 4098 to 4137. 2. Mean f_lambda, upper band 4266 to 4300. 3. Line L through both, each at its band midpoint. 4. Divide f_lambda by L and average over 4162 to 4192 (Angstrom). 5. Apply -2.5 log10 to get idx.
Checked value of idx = 0.115 mag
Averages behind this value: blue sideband 45.2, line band 39.1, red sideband 40.3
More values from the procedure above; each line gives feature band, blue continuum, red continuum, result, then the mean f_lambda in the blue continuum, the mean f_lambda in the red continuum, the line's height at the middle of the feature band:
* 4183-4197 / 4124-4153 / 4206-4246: 0.05 mag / 42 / 38.4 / 39.9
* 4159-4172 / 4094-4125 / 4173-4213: 0.04 mag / 46.2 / 38.7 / 41.1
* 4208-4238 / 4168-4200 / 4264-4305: 0.02 mag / 38.6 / 40.5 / 39.4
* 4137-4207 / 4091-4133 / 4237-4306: 0.11 mag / 45.9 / 39.7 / 43.6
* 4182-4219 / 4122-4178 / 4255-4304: 0.06 mag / 41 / 40.2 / 40.7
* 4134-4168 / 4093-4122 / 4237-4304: 0.11 mag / 46.5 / 39.6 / 44.7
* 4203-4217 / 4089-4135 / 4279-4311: 0.12 mag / 45.9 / 41.6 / 43.6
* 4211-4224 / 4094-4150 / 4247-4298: 0.06 mag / 44.4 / 39.8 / 41.5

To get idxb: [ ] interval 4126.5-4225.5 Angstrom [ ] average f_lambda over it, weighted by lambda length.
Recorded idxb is 39.8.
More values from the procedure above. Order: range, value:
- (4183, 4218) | 38.6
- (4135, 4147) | 41.1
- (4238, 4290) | 39.2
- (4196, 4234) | 38.7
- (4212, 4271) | 38.6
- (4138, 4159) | 40.5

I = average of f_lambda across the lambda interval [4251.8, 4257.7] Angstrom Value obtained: 38.8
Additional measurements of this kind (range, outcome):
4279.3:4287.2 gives 40.7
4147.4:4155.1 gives 40.5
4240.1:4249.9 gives 38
